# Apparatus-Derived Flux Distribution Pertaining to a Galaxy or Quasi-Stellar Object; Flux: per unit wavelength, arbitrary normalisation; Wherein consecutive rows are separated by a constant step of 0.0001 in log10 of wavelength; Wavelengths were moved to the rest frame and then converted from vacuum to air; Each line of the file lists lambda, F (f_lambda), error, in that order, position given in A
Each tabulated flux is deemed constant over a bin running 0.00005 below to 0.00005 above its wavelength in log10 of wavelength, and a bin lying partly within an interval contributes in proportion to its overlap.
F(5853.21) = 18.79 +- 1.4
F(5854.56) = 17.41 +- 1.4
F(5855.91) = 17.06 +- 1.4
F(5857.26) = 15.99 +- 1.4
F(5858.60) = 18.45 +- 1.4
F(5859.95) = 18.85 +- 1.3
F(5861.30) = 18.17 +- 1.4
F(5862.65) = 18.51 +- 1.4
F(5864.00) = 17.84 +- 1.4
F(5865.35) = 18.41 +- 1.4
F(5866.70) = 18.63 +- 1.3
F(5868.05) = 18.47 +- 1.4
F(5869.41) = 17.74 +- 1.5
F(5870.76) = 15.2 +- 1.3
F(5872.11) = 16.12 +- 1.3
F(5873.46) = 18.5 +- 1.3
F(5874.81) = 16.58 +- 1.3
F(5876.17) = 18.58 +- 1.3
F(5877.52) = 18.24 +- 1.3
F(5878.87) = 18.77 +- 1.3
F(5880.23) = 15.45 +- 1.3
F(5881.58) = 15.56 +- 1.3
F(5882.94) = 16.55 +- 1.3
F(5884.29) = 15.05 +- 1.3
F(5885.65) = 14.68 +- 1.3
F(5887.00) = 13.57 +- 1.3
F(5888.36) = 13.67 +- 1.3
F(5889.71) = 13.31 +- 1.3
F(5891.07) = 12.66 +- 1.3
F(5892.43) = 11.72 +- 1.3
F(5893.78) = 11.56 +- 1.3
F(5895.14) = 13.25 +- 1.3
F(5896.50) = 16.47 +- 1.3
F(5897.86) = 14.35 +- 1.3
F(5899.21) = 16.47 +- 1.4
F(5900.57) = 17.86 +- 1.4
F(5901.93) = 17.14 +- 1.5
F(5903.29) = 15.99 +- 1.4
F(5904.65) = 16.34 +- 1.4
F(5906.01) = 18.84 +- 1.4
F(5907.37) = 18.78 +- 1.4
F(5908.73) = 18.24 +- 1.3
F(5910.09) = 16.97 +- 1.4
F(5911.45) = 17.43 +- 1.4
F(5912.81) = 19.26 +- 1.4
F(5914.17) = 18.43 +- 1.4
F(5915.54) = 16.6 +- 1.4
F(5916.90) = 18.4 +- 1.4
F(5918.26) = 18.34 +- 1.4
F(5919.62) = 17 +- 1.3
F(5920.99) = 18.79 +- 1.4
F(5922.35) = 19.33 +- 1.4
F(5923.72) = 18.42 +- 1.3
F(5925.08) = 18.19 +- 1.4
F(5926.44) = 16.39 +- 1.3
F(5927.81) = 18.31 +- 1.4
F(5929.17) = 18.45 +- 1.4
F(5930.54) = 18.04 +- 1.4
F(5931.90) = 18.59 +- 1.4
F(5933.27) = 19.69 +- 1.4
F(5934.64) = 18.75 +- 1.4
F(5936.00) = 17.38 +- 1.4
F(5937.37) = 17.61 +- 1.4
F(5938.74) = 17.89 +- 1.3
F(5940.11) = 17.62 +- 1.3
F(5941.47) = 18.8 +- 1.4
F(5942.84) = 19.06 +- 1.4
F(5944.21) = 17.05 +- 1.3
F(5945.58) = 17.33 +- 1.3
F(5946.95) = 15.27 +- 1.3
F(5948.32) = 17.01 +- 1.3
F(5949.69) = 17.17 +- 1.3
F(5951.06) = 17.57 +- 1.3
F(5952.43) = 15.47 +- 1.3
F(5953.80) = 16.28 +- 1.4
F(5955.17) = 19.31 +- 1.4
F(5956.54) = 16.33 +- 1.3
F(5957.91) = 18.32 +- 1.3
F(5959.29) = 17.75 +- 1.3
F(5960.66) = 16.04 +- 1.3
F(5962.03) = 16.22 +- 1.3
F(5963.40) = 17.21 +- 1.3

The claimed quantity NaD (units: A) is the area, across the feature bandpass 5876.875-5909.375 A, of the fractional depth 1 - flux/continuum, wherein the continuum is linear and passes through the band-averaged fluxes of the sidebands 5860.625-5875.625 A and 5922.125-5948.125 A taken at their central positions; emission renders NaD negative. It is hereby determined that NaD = 4.0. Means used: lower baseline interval 17.7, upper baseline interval 18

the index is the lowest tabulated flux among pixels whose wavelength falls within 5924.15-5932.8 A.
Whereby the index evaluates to 16.39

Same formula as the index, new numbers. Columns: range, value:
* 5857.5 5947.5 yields 11.56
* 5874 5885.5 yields 15.05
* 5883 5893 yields 11.72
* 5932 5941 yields 17.38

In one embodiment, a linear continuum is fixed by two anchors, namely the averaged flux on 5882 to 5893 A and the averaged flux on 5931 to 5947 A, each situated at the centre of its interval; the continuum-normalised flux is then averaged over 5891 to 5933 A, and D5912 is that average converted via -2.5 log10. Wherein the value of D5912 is -0.08 mag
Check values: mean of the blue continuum 14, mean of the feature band 17.1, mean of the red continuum 18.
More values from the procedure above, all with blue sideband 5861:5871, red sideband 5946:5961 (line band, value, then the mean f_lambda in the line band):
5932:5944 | -0.07 mag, 18.3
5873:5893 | 0.15 mag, 15.5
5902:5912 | 0.00 mag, 17.5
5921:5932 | -0.06 mag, 18.2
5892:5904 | 0.17 mag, 15.1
